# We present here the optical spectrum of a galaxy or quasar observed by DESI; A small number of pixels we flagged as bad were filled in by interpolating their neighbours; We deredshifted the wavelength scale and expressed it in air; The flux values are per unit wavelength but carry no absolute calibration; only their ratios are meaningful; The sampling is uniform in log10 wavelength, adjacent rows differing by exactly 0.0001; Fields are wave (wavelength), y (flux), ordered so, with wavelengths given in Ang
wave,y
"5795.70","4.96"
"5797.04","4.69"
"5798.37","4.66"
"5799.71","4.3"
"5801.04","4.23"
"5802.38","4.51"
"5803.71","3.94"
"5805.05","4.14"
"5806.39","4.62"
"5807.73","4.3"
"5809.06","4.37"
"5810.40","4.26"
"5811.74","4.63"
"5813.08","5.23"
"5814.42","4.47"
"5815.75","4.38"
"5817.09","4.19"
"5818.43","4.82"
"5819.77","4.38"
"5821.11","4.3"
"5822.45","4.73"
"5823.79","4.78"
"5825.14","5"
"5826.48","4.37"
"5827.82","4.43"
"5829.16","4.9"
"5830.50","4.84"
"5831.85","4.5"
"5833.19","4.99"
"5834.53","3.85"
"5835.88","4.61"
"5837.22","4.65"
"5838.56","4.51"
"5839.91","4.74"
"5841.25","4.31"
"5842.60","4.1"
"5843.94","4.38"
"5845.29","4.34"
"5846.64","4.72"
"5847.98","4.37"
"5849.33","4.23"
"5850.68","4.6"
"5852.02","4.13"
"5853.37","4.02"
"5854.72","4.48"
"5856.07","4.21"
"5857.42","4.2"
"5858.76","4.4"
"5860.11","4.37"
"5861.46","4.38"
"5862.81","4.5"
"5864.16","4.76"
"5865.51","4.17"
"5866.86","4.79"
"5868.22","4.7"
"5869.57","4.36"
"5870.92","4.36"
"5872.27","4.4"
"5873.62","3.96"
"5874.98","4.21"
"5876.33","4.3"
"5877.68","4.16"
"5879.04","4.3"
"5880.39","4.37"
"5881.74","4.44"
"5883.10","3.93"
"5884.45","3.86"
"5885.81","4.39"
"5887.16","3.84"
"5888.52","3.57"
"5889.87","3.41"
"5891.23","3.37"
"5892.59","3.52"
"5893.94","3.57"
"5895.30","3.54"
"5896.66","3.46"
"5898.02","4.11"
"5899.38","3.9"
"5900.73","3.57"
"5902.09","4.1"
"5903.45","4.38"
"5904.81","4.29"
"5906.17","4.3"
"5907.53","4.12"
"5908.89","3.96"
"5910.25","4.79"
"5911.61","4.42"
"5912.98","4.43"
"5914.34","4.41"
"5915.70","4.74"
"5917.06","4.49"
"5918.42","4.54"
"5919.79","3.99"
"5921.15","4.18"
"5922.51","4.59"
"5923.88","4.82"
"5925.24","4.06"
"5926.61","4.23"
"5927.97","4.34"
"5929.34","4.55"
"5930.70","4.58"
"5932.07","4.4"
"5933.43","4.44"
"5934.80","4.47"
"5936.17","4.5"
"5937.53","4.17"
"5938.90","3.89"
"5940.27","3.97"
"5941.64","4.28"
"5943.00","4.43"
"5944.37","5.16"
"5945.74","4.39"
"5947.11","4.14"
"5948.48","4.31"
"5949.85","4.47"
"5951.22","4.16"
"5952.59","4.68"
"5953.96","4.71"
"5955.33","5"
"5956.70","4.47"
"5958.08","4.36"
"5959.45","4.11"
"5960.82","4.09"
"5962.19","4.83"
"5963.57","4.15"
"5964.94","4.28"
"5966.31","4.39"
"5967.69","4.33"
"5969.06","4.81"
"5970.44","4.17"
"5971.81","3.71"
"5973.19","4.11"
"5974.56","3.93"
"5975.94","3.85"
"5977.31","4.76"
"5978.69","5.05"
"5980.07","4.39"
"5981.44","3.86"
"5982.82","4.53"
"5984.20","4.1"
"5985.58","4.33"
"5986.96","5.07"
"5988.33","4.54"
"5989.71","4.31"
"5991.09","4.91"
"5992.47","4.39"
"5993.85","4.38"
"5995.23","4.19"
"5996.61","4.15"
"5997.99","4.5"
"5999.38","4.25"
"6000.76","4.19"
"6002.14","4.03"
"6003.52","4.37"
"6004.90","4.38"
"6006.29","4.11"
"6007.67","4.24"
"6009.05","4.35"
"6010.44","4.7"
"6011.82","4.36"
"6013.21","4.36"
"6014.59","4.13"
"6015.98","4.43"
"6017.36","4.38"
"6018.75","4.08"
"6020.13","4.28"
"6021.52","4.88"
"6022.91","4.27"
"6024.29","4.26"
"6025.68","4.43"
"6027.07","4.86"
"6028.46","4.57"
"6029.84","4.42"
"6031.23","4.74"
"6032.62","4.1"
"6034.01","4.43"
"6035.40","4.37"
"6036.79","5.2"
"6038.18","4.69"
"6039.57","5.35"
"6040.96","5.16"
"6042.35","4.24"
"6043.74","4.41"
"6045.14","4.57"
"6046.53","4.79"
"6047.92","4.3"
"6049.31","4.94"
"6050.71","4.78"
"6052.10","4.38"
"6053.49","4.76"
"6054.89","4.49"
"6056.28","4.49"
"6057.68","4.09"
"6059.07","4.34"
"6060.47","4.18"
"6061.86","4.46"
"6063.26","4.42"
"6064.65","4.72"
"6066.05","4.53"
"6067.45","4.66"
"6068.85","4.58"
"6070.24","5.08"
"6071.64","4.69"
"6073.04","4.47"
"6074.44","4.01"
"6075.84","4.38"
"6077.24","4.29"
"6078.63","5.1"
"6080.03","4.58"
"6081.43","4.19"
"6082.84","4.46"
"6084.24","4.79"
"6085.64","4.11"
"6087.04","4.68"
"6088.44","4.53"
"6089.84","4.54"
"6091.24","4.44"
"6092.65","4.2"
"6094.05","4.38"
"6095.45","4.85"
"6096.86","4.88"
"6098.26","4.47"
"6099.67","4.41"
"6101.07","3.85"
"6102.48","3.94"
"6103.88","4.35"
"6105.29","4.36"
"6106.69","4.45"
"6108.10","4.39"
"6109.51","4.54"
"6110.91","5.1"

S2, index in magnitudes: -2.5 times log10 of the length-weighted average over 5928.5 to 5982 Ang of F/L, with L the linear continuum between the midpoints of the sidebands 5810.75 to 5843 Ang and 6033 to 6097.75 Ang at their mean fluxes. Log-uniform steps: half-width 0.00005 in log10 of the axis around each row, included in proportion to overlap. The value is 0.05 mag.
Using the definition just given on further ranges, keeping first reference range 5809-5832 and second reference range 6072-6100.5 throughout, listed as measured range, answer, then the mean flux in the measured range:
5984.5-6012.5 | 0.03 mag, 4.38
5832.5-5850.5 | 0.03 mag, 4.45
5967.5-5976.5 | 0.10 mag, 4.12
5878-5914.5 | 0.14 mag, 4.01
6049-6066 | 0.00 mag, 4.49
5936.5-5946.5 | 0.05 mag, 4.33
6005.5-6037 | 0.02 mag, 4.42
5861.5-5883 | 0.05 mag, 4.37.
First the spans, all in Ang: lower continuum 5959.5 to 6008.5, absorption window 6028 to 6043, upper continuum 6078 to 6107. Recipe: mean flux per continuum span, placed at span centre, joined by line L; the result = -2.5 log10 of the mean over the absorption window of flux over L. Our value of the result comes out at -0.07 mag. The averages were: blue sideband 4.33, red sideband 4.45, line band 4.67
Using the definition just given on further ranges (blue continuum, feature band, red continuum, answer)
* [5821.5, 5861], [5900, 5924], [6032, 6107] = 0.04 mag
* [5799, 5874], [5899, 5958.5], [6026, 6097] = 0.03 mag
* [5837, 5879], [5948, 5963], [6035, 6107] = -0.01 mag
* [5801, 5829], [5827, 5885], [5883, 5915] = -0.04 mag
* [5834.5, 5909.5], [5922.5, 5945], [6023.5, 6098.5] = -0.02 mag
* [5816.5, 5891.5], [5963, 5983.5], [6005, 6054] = 0.04 mag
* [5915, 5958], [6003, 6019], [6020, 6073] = 0.05 mag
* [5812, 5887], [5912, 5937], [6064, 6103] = 0.01 mag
